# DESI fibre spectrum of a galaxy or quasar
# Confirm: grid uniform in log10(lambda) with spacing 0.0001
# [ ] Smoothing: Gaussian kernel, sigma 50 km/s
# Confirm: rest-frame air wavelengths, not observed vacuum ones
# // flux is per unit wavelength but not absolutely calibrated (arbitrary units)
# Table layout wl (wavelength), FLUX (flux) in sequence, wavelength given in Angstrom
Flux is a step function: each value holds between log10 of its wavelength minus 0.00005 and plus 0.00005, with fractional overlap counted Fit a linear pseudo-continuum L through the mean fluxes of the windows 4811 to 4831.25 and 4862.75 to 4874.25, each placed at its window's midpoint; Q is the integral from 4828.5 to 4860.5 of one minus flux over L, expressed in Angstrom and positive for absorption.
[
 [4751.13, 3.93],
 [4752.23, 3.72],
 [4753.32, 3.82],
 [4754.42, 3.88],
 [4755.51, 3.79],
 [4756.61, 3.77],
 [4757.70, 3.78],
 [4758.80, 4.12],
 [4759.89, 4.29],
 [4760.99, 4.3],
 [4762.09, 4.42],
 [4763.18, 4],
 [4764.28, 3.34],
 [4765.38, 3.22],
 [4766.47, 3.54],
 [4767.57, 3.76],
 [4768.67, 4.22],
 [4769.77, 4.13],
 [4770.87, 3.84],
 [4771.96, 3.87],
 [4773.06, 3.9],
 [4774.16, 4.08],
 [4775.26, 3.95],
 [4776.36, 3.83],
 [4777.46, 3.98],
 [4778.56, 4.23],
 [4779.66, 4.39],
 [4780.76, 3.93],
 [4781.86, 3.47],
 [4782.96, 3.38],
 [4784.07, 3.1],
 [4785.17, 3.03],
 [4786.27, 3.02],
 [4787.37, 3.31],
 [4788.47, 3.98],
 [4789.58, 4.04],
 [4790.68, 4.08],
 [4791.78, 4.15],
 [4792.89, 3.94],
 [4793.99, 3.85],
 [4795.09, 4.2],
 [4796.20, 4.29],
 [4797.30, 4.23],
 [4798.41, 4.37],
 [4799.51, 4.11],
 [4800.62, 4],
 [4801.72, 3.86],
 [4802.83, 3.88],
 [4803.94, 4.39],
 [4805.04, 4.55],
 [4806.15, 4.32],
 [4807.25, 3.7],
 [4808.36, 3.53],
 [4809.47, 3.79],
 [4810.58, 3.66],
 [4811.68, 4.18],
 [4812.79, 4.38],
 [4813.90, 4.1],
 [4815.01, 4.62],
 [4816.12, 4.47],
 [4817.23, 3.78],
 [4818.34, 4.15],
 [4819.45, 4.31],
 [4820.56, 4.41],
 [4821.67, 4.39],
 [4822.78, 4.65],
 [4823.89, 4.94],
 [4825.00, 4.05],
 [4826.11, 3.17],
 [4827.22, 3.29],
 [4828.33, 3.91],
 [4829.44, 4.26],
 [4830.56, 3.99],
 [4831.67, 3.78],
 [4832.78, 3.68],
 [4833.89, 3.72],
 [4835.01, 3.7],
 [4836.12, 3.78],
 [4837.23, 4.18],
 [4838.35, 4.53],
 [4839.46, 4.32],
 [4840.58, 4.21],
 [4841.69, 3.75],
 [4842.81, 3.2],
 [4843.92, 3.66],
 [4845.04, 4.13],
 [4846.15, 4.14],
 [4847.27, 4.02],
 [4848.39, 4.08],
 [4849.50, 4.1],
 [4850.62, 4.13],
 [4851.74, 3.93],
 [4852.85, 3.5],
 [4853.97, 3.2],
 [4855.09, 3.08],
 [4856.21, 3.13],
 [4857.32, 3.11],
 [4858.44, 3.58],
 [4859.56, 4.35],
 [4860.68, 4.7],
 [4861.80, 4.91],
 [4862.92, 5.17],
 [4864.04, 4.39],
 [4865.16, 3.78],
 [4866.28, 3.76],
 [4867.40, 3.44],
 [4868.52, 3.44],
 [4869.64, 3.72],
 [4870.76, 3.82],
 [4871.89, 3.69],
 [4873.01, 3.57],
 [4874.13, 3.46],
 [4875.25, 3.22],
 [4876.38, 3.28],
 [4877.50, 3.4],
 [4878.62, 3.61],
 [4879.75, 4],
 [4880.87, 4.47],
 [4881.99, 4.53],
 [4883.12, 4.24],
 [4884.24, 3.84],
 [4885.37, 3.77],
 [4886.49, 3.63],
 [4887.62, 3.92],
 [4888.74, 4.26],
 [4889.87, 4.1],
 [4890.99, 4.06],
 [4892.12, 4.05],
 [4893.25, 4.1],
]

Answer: 1.2 Angstrom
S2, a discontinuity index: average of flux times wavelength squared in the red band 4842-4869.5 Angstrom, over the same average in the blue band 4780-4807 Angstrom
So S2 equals 1.0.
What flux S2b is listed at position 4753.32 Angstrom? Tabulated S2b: 3.82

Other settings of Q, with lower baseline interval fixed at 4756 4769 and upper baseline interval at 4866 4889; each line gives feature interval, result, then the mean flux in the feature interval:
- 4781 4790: 1.0 Angstrom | 3.42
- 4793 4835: -2.6 Angstrom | 4.07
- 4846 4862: -0.2 Angstrom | 3.83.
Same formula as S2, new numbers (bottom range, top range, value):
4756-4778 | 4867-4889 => 1.01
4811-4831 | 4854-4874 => 0.94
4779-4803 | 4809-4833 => 1.08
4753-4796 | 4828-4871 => 1.05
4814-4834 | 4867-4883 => 0.92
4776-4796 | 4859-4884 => 1.08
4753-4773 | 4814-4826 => 1.14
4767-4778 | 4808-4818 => 1.05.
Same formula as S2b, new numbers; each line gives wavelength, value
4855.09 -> 3.08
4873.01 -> 3.57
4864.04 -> 4.39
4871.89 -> 3.69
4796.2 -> 4.29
